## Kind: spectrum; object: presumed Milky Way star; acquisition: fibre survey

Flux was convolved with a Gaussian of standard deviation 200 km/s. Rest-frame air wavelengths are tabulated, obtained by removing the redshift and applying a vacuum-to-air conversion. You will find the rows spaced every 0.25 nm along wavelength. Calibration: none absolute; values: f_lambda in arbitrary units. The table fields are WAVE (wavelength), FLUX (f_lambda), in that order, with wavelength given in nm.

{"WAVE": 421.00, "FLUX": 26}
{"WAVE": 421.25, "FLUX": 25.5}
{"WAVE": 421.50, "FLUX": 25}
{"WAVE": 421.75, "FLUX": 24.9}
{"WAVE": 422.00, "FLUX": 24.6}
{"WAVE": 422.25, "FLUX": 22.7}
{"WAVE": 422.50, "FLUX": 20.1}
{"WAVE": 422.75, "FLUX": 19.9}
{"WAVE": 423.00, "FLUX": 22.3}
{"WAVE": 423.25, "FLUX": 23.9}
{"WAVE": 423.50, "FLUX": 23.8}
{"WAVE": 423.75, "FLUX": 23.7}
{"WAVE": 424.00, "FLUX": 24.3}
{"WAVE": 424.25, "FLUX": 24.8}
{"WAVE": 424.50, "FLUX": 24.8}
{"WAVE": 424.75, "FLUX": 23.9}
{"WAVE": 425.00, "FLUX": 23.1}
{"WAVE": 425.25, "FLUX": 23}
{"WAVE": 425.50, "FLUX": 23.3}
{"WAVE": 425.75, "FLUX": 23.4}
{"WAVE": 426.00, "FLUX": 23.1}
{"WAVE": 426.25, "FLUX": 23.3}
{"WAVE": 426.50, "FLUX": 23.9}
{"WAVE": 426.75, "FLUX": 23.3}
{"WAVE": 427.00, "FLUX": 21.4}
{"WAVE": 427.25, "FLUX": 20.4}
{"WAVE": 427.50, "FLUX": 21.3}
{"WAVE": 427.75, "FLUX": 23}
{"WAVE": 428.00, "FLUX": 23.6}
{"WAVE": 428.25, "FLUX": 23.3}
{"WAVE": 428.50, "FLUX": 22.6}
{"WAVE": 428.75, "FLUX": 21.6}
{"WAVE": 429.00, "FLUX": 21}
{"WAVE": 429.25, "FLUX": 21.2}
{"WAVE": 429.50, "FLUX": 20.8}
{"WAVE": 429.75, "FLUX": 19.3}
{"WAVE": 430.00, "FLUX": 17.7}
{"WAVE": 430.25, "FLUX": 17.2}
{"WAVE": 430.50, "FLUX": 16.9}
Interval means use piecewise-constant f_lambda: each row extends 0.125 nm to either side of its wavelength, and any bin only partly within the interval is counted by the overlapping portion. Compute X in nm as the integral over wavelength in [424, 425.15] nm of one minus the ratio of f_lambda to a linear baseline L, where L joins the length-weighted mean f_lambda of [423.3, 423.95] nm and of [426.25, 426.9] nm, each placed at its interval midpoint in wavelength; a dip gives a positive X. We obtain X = -0.02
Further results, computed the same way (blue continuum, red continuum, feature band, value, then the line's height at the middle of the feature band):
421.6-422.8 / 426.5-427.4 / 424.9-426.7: -0.09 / 22.2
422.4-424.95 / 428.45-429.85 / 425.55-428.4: -0.11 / 21.9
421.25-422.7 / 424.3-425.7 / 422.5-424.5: 0.04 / 23.6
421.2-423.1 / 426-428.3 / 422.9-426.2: -0.12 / 22.8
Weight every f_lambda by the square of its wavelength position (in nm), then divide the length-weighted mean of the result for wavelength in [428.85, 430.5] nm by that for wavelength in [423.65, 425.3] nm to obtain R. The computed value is 0.8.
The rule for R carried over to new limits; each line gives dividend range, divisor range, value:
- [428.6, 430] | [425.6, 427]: 0.90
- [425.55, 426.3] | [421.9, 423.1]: 1.08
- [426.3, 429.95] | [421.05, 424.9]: 0.95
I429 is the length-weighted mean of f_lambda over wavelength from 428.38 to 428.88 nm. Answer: 22.1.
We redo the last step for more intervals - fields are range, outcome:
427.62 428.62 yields 23.1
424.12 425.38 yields 23.9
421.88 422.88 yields 21.8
